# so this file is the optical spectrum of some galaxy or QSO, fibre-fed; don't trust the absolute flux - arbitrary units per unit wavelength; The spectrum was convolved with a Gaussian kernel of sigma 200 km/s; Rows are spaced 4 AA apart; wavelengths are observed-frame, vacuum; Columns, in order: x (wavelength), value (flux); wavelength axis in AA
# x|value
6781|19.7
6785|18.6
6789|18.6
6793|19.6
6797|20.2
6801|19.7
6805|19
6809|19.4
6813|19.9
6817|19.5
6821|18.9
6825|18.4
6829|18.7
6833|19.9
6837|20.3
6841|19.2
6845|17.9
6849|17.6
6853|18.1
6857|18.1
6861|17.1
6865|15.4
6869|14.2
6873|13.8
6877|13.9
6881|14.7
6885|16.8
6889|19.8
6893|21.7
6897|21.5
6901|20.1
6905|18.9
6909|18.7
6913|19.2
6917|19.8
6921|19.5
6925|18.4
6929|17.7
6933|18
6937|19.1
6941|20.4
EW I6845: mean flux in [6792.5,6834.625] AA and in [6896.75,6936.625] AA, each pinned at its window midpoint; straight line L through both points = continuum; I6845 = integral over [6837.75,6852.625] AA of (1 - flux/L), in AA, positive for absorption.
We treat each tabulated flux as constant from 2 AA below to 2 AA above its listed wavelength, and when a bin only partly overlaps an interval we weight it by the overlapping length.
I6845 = 0.7 AA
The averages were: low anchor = 19.4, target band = 18.4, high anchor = 19.1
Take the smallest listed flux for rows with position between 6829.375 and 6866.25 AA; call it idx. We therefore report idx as 15.4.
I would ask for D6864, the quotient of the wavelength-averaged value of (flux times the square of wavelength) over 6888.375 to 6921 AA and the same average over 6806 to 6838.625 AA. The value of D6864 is 1.06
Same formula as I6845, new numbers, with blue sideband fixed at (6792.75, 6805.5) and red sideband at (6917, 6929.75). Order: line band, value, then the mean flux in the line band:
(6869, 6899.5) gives 2.87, 17.3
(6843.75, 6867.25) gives 2.42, 17.3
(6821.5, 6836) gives 0.31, 19.1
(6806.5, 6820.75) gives 0.08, 19.5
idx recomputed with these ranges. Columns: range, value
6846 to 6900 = 13.8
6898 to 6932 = 17.7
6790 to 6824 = 18.9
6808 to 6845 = 17.9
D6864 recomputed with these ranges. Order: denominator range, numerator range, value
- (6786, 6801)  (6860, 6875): 0.79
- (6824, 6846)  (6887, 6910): 1.07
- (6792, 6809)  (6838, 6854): 0.95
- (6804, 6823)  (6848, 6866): 0.91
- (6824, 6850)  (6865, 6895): 0.88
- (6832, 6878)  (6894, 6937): 1.14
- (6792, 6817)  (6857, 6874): 0.81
